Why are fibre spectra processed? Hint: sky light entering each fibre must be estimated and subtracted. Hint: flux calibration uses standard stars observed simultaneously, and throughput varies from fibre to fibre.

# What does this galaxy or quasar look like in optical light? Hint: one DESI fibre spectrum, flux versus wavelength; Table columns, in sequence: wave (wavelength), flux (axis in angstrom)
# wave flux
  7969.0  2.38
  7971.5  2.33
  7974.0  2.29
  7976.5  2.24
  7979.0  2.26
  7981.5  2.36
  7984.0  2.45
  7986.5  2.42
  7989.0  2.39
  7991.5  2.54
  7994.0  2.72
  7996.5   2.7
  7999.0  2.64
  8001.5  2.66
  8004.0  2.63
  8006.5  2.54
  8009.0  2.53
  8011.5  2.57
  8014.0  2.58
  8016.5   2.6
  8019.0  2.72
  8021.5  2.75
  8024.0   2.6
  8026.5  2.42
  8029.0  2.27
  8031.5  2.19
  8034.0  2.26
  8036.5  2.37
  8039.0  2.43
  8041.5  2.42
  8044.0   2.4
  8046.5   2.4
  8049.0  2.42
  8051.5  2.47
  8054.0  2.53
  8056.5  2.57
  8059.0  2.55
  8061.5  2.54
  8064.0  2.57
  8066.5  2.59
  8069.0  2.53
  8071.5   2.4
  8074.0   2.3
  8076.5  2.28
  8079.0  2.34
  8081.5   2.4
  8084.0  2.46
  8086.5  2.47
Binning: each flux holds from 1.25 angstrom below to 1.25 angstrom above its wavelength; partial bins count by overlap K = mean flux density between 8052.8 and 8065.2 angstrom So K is 2.55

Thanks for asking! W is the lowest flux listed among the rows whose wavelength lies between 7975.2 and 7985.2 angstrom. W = 2.24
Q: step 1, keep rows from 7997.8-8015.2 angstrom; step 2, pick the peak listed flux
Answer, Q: 2.66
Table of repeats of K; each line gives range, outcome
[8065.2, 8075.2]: 2.46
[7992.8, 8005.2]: 2.67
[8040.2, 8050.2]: 2.41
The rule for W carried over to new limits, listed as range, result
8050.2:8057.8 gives 2.47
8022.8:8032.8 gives 2.19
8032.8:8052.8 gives 2.26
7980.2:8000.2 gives 2.36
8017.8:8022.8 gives 2.72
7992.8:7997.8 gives 2.7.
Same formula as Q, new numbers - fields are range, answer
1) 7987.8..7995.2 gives 2.72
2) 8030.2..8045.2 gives 2.43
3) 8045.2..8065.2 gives 2.57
